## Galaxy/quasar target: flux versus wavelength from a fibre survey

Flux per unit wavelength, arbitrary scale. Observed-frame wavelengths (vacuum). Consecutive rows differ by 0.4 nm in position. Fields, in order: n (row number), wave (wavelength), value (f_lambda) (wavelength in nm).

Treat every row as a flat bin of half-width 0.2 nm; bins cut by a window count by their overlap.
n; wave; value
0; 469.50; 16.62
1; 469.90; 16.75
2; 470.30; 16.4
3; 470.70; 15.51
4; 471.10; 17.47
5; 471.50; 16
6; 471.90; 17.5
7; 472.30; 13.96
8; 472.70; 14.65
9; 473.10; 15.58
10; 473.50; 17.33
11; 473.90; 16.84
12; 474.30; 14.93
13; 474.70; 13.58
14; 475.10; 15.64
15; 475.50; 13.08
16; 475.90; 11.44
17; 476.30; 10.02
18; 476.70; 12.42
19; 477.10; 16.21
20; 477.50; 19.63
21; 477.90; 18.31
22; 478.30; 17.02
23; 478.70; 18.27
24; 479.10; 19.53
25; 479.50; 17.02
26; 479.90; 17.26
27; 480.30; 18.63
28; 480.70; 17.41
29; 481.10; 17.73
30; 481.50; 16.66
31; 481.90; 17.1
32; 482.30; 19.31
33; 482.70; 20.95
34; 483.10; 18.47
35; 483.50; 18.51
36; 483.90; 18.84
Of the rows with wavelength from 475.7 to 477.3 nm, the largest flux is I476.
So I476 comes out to 16.21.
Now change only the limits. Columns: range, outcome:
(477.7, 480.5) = 19.53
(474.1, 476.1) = 15.64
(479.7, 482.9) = 20.95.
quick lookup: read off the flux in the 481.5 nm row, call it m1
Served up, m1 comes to 16.66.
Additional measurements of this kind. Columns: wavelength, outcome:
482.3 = 19.31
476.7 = 12.42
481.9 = 17.1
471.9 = 17.5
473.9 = 16.84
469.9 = 16.75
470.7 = 15.51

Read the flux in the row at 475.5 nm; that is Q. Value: 13.08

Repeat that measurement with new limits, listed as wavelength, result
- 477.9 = 18.31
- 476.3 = 10.02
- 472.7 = 14.65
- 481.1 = 17.73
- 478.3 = 17.02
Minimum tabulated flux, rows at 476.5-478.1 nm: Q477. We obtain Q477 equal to 12.42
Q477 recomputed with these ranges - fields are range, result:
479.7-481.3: 17.26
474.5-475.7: 13.08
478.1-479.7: 17.02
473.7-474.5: 14.93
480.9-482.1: 16.66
